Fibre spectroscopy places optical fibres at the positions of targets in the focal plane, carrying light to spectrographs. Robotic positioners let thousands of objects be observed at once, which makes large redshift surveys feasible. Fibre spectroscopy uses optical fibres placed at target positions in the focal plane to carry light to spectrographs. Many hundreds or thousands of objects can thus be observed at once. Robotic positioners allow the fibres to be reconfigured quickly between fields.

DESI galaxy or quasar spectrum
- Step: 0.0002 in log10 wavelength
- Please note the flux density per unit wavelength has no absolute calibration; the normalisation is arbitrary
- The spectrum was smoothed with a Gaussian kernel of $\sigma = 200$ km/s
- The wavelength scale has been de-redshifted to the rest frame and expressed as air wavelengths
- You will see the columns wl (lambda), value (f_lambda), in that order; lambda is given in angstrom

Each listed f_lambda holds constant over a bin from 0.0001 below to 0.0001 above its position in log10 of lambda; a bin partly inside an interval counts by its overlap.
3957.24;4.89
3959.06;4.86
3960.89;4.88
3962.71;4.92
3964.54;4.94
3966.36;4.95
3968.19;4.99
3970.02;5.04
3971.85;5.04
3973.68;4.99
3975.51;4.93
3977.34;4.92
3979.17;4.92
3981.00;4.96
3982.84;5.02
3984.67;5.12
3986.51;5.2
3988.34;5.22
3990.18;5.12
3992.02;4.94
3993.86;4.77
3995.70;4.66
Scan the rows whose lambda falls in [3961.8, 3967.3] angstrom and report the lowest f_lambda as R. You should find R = 4.92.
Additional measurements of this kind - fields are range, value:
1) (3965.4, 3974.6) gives 4.95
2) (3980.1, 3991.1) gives 4.96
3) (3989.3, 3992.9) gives 4.94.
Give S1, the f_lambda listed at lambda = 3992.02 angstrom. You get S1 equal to 4.94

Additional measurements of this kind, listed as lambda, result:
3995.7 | 4.66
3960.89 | 4.88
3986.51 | 5.2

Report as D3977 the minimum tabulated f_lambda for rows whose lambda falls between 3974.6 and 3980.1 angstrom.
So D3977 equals 4.92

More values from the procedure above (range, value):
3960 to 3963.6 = 4.88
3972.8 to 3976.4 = 4.93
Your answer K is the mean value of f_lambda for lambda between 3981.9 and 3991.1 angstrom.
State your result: 5.13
